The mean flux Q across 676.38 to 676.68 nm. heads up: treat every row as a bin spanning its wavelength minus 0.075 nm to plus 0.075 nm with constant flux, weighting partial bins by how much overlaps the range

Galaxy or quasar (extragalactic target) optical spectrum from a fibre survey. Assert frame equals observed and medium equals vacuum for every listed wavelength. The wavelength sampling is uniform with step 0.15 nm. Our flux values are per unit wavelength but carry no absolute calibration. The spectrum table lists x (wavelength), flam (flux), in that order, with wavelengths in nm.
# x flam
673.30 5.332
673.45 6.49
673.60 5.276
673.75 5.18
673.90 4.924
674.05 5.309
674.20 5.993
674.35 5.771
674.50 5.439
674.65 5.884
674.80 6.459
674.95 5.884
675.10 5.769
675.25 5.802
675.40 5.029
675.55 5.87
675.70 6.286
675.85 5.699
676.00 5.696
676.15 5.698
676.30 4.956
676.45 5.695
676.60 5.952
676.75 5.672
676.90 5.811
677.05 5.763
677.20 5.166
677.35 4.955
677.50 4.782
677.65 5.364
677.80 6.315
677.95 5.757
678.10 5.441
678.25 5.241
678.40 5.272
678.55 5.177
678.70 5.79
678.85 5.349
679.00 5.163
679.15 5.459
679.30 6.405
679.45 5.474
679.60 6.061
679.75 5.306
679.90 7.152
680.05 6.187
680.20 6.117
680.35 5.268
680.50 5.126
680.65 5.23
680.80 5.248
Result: 5.82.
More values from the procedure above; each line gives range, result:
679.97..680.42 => 5.88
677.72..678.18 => 5.83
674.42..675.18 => 5.89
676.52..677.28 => 5.67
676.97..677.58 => 5.17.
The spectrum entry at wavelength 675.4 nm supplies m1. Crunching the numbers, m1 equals 5.029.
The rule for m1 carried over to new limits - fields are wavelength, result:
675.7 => 6.286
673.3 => 5.332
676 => 5.696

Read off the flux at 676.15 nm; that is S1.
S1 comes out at 5.698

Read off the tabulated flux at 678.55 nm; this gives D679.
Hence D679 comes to 5.177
